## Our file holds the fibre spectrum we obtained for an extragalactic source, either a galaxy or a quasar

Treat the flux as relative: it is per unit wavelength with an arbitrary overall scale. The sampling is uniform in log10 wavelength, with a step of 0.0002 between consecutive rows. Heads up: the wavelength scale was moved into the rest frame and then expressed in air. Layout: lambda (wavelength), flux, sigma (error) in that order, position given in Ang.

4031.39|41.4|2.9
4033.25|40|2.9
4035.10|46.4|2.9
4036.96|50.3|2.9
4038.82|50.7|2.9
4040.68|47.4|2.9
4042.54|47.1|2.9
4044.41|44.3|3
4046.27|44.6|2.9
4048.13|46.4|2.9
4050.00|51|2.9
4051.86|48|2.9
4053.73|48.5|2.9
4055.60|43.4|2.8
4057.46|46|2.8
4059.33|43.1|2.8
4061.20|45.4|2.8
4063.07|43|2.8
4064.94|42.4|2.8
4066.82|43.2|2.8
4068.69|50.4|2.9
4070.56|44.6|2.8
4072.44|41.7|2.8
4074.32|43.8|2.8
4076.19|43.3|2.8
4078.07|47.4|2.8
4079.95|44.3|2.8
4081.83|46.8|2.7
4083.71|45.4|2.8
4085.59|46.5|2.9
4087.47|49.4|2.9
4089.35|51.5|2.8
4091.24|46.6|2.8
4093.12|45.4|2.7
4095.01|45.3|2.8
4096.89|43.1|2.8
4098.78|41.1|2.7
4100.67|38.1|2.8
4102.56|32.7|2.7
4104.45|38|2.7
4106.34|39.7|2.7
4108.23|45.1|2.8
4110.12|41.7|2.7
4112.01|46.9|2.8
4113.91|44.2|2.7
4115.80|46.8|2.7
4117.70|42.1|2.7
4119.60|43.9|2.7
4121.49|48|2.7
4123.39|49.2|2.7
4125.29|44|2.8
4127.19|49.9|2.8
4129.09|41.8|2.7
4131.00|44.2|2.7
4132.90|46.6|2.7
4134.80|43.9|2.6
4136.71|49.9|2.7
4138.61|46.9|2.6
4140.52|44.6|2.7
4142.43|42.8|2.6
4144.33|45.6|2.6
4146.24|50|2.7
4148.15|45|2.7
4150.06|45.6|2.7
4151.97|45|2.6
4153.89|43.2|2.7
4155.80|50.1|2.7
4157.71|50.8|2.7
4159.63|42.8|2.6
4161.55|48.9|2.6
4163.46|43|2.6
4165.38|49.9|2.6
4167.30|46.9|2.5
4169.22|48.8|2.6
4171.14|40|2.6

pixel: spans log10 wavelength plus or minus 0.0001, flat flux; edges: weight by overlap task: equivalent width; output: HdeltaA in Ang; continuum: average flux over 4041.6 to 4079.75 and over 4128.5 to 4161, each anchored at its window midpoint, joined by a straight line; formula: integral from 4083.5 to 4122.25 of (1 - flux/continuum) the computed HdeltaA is 1.52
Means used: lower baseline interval 45.4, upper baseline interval 45.9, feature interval 43.8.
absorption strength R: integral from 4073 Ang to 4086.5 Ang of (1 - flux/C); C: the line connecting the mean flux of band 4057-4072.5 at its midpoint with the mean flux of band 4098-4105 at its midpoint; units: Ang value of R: -1.20 Ang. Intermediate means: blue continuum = 44.5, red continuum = 37.3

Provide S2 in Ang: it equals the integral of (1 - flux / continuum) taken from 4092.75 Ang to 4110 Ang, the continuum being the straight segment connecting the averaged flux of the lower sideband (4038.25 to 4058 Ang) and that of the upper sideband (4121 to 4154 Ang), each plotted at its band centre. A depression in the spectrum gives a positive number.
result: 2.06 Ang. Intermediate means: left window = 47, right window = 45.9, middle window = 40.8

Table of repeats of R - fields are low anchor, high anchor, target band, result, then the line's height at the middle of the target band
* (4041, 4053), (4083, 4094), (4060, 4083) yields 1.27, 47.3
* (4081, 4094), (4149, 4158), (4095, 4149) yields 3.26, 47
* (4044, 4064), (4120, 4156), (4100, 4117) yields 1.63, 46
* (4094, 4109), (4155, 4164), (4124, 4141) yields -0.70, 44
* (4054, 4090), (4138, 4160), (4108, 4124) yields 0.19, 45.8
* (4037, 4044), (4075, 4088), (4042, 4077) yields 1.47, 47.2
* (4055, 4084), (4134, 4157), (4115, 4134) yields 0.04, 45.7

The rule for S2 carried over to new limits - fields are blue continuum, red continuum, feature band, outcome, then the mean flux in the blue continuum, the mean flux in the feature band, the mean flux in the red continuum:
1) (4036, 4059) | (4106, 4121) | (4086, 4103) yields 0.3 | 47.2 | 44.1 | 44.1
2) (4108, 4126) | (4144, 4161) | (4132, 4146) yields 0.0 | 45.2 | 46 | 46.5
